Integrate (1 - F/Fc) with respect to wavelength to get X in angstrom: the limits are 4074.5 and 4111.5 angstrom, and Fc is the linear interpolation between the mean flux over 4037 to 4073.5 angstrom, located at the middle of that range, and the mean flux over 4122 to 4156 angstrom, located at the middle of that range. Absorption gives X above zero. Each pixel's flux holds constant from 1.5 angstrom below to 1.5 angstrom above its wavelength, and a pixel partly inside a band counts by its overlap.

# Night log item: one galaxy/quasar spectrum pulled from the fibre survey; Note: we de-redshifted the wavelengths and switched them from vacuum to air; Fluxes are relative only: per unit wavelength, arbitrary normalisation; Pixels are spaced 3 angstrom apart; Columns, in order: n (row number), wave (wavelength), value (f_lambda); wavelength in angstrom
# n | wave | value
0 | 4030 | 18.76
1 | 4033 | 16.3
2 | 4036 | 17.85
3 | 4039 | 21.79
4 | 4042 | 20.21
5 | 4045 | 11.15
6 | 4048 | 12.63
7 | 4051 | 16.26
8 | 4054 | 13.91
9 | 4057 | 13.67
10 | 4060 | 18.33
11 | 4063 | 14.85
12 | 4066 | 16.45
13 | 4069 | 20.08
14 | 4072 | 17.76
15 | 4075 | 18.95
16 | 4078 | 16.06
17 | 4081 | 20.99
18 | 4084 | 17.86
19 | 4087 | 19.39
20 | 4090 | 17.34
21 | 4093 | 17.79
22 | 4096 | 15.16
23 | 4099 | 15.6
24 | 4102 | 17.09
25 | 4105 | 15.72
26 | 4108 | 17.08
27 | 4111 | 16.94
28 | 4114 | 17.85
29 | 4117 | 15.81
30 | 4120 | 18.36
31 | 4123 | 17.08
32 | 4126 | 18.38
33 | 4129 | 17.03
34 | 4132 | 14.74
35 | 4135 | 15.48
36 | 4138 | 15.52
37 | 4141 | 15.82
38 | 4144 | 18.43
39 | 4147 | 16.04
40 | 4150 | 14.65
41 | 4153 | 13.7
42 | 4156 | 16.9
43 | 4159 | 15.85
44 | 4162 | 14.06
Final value -2.4 angstrom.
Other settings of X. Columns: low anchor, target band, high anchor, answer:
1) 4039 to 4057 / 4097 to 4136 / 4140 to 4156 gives -2.56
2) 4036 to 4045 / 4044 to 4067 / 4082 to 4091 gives 4.91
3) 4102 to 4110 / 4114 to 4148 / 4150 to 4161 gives -1.58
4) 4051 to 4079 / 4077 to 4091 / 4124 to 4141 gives -1.61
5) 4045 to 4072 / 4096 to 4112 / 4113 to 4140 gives -0.03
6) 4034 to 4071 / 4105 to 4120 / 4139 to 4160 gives -0.77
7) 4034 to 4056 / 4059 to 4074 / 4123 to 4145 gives -1.15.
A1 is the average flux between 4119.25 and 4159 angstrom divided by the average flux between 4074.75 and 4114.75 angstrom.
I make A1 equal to 0.94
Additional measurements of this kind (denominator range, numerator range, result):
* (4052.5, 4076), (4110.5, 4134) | 1.02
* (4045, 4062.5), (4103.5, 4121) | 1.16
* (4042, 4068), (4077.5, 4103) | 1.16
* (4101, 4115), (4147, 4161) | 0.91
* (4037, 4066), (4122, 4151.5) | 1.02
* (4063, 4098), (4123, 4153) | 0.91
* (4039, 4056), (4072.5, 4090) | 1.20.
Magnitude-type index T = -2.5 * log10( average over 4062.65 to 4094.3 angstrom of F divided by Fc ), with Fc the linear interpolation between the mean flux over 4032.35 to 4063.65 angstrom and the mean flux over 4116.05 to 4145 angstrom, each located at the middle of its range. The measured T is -0.11 mag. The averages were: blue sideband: 16.1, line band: 18.1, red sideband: 16.7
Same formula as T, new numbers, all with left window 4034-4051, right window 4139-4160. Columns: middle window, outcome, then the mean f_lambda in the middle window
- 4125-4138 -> -0.01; 16.2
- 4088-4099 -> -0.03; 16.7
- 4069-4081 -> -0.12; 18.3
